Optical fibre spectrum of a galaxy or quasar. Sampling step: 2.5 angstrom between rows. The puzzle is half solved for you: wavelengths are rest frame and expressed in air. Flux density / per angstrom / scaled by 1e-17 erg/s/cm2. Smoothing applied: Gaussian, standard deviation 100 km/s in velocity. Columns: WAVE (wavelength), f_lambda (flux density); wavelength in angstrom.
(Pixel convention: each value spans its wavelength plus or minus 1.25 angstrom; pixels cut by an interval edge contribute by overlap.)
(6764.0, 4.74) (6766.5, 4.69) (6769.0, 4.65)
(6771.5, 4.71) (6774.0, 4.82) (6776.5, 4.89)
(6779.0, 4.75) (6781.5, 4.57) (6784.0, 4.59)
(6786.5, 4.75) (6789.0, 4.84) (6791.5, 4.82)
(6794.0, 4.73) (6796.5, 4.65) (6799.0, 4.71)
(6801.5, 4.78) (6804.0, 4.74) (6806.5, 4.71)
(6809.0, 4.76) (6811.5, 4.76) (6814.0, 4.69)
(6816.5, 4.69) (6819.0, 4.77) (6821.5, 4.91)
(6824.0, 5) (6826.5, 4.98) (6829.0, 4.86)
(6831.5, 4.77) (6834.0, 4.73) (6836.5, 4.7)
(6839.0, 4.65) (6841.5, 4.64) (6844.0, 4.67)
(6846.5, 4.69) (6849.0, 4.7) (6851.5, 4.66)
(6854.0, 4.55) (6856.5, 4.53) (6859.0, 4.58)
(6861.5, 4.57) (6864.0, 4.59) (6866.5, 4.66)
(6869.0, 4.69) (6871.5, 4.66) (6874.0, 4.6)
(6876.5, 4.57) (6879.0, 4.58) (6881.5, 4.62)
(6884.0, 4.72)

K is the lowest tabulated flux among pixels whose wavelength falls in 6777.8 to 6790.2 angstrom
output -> 4.57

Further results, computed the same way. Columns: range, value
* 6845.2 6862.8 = 4.53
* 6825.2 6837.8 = 4.7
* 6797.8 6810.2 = 4.71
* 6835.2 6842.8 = 4.64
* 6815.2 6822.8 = 4.69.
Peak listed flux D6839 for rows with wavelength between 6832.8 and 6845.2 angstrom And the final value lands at 4.73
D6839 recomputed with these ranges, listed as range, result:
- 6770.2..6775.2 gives 4.82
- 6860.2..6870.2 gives 4.69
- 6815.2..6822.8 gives 4.91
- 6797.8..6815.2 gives 4.78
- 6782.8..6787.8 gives 4.75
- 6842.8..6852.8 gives 4.7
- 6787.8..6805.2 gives 4.84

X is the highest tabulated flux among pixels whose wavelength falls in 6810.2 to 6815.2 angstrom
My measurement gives 4.76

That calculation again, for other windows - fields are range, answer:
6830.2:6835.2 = 4.77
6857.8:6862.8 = 4.58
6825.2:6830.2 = 4.98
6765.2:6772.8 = 4.71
